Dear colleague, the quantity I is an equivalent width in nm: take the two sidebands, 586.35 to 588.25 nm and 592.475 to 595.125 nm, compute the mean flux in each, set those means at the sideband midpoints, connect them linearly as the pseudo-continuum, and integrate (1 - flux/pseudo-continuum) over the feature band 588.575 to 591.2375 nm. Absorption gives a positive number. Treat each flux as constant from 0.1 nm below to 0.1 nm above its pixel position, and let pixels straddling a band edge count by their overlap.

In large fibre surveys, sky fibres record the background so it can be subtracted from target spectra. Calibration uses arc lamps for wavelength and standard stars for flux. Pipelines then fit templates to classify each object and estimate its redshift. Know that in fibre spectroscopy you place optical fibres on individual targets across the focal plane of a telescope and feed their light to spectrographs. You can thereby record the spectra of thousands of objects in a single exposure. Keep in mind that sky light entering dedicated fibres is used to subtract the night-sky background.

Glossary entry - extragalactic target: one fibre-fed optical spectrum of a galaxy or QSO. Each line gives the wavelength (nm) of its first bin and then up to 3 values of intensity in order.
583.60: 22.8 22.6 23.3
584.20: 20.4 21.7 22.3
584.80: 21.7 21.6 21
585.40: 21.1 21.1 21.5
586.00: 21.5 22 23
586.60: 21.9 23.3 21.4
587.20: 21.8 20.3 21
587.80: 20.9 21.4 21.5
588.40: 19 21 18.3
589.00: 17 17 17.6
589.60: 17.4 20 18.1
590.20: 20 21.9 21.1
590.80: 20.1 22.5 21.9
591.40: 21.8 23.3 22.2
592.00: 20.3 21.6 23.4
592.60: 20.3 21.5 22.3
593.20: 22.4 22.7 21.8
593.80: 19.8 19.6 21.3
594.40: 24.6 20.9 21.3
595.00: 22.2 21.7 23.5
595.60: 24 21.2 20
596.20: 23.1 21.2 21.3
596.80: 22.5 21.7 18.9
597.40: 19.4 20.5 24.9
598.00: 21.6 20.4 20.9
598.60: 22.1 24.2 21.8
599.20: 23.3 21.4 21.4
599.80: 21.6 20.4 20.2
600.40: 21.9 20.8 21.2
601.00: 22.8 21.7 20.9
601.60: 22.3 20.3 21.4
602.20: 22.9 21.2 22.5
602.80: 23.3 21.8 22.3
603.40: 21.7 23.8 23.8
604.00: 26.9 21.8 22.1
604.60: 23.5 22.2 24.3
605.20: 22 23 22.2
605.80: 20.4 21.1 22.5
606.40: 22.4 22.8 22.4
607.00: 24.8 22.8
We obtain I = 0.26 nm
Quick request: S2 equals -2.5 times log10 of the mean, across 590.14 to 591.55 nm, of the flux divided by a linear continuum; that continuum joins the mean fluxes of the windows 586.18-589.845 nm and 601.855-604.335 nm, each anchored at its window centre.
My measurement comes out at -0.036 mag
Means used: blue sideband 20.3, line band 21.4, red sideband 22.7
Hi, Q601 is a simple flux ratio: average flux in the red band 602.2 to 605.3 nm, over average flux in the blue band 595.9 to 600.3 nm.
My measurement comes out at 1.1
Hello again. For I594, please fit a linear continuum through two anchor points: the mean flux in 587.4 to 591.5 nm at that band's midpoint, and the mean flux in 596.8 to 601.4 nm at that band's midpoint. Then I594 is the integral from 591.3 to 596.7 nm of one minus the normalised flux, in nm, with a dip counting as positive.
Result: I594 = -0.29 nm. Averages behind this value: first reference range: 20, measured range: 21.8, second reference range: 21.5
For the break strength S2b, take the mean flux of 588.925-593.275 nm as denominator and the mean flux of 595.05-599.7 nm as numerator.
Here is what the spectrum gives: 1.06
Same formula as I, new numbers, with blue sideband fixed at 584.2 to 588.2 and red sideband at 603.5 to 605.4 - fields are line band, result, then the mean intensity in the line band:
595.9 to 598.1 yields 0.12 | 21.4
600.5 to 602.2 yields 0.11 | 21.5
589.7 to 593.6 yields 0.12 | 21.5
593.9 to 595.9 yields 0.04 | 22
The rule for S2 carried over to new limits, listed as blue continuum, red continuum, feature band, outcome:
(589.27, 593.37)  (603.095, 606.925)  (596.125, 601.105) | 0.02 mag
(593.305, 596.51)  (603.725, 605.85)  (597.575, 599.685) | 0.01 mag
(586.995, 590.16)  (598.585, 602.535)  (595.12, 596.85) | -0.06 mag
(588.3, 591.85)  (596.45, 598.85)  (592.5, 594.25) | -0.03 mag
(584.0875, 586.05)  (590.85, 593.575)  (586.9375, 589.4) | 0.09 mag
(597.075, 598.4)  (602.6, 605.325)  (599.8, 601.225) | 0.03 mag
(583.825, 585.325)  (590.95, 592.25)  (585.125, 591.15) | 0.07 mag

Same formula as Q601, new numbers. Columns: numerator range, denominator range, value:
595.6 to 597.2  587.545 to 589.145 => 1.08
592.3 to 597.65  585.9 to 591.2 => 1.06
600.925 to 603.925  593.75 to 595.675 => 1.01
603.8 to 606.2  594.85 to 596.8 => 1.03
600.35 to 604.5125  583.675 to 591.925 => 1.06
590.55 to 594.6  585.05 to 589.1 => 1.03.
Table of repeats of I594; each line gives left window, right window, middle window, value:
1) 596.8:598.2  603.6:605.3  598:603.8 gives 0.11 nm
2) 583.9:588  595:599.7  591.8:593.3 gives 0.00 nm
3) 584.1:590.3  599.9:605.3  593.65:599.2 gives -0.03 nm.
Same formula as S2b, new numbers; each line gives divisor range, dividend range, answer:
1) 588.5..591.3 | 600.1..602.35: 1.10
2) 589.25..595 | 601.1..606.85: 1.06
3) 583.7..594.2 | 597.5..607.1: 1.05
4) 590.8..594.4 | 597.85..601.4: 1.00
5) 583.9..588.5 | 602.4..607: 1.05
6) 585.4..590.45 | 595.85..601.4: 1.05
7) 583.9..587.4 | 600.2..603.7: 1.01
